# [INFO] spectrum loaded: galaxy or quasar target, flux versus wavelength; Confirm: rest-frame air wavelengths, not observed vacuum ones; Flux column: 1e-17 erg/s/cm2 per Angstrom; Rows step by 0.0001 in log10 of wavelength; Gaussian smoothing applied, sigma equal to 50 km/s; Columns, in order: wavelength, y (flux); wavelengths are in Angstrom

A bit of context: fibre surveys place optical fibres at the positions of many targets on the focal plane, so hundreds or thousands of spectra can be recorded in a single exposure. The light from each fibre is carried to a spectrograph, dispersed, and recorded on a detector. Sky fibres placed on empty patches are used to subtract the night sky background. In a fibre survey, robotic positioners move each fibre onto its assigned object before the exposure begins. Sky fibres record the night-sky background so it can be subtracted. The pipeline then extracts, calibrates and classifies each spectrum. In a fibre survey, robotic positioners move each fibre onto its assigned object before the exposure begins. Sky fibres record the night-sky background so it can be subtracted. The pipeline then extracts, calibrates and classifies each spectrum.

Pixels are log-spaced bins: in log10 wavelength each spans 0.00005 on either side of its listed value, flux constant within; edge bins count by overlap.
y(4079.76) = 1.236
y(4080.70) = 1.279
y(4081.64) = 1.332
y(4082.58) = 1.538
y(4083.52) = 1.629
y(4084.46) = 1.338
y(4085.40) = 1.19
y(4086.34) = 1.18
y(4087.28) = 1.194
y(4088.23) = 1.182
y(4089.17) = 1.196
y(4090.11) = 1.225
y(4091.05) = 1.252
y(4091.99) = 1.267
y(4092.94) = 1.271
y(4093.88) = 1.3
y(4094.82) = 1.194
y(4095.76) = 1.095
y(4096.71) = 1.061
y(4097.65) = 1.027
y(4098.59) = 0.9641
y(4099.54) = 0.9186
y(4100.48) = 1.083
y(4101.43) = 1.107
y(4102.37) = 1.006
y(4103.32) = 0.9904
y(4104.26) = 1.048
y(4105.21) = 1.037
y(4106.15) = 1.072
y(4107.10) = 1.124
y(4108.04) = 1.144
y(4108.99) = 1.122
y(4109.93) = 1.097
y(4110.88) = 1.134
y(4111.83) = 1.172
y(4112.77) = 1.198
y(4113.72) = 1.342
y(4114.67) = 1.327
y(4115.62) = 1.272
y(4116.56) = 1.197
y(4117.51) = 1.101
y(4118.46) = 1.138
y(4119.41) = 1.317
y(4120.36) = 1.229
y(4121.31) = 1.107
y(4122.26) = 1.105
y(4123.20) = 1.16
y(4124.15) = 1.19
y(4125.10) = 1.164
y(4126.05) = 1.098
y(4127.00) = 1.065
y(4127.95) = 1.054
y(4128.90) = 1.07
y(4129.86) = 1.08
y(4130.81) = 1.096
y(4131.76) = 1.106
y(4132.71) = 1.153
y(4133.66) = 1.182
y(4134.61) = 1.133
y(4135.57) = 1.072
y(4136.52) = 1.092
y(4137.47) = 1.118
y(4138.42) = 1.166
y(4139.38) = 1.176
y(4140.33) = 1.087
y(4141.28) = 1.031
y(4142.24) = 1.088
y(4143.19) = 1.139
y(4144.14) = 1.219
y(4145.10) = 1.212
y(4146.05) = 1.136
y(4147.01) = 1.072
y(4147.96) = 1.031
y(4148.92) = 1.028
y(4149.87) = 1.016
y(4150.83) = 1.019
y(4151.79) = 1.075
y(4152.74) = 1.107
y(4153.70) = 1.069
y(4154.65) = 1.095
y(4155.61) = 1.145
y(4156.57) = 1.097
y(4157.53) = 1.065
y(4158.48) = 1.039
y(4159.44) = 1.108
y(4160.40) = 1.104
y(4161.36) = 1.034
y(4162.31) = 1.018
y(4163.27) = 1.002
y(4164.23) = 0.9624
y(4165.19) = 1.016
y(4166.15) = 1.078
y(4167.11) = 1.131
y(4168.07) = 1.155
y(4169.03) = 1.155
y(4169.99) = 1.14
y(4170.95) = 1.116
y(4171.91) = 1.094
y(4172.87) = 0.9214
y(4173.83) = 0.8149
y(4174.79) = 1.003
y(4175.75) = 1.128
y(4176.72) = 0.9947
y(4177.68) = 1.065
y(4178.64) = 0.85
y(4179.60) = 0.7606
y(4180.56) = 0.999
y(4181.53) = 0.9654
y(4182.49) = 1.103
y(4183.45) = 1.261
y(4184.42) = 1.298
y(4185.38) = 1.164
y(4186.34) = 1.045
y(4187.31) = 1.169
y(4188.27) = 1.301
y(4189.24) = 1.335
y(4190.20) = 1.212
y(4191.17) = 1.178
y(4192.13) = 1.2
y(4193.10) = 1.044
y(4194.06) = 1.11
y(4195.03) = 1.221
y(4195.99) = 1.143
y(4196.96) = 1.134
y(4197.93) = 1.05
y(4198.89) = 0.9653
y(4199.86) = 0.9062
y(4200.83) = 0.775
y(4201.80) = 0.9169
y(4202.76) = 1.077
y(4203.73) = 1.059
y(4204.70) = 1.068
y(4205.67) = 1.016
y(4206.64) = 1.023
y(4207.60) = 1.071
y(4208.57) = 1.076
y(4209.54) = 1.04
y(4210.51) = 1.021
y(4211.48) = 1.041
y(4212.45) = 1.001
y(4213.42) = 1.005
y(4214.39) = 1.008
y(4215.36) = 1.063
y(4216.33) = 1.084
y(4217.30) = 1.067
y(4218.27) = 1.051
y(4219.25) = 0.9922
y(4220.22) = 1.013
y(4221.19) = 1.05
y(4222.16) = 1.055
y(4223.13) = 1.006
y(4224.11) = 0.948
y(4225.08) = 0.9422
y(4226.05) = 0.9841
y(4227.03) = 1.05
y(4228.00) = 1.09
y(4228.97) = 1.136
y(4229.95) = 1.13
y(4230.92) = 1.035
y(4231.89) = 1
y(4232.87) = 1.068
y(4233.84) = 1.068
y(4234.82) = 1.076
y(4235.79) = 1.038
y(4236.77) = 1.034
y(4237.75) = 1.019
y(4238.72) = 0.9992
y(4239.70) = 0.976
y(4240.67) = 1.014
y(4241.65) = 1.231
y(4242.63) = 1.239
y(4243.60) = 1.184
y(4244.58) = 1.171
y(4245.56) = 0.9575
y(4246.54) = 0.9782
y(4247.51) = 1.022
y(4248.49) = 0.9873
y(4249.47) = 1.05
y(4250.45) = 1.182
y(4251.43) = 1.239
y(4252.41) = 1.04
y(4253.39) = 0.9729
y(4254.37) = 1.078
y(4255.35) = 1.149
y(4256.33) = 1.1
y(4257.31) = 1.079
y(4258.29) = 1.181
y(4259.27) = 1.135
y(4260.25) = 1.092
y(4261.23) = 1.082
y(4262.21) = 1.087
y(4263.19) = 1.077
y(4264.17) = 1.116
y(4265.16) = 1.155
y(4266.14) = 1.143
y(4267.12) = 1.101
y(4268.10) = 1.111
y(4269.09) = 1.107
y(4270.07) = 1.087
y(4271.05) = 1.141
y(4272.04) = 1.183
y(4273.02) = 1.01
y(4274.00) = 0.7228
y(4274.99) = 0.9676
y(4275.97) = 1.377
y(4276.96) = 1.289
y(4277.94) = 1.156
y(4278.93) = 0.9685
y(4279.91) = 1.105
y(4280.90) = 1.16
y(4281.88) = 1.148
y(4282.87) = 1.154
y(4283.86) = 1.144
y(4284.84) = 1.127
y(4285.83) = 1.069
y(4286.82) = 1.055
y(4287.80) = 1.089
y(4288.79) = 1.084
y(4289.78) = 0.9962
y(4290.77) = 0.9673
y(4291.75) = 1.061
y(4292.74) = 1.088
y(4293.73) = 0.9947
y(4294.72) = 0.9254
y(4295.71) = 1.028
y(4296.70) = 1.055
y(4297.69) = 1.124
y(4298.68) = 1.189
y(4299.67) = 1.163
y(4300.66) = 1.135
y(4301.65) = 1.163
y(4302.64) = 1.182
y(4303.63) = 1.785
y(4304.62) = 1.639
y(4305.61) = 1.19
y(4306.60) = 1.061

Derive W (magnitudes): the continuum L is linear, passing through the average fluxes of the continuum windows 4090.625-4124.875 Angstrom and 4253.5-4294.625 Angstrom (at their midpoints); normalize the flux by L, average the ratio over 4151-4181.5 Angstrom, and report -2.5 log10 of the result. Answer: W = 0.08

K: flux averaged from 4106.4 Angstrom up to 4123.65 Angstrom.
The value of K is 1.18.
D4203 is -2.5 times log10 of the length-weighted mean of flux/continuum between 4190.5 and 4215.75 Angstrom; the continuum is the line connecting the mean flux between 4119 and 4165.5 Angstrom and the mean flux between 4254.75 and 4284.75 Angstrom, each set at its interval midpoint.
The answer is 0.06 mag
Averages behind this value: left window 1.1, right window 1.11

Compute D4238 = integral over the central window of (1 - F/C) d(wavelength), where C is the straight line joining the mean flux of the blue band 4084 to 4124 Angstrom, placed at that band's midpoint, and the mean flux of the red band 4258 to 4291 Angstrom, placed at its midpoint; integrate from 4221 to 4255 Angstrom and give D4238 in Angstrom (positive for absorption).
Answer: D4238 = 1.6 Angstrom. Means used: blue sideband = 1.15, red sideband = 1.1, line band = 1.06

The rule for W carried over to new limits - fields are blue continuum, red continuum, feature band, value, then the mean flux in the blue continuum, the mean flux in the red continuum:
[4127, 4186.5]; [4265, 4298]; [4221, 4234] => 0.04 mag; 1.08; 1.08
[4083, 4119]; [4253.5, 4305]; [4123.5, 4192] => 0.06 mag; 1.16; 1.12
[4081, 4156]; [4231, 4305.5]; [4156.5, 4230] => 0.07 mag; 1.15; 1.11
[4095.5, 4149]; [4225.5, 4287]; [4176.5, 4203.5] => 0.02 mag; 1.12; 1.09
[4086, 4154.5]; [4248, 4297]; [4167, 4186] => 0.06 mag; 1.13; 1.09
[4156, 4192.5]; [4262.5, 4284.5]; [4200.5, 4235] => 0.06 mag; 1.08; 1.11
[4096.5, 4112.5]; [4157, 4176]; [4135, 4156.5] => -0.04 mag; 1.07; 1.05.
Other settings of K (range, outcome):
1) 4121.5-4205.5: 1.08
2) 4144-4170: 1.08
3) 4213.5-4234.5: 1.04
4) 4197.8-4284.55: 1.07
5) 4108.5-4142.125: 1.15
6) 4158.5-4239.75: 1.06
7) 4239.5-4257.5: 1.09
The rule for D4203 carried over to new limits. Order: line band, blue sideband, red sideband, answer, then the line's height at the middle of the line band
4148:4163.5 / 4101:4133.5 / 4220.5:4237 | 0.04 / 1.1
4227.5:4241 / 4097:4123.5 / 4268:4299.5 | 0.05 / 1.1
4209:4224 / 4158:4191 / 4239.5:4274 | 0.06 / 1.09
